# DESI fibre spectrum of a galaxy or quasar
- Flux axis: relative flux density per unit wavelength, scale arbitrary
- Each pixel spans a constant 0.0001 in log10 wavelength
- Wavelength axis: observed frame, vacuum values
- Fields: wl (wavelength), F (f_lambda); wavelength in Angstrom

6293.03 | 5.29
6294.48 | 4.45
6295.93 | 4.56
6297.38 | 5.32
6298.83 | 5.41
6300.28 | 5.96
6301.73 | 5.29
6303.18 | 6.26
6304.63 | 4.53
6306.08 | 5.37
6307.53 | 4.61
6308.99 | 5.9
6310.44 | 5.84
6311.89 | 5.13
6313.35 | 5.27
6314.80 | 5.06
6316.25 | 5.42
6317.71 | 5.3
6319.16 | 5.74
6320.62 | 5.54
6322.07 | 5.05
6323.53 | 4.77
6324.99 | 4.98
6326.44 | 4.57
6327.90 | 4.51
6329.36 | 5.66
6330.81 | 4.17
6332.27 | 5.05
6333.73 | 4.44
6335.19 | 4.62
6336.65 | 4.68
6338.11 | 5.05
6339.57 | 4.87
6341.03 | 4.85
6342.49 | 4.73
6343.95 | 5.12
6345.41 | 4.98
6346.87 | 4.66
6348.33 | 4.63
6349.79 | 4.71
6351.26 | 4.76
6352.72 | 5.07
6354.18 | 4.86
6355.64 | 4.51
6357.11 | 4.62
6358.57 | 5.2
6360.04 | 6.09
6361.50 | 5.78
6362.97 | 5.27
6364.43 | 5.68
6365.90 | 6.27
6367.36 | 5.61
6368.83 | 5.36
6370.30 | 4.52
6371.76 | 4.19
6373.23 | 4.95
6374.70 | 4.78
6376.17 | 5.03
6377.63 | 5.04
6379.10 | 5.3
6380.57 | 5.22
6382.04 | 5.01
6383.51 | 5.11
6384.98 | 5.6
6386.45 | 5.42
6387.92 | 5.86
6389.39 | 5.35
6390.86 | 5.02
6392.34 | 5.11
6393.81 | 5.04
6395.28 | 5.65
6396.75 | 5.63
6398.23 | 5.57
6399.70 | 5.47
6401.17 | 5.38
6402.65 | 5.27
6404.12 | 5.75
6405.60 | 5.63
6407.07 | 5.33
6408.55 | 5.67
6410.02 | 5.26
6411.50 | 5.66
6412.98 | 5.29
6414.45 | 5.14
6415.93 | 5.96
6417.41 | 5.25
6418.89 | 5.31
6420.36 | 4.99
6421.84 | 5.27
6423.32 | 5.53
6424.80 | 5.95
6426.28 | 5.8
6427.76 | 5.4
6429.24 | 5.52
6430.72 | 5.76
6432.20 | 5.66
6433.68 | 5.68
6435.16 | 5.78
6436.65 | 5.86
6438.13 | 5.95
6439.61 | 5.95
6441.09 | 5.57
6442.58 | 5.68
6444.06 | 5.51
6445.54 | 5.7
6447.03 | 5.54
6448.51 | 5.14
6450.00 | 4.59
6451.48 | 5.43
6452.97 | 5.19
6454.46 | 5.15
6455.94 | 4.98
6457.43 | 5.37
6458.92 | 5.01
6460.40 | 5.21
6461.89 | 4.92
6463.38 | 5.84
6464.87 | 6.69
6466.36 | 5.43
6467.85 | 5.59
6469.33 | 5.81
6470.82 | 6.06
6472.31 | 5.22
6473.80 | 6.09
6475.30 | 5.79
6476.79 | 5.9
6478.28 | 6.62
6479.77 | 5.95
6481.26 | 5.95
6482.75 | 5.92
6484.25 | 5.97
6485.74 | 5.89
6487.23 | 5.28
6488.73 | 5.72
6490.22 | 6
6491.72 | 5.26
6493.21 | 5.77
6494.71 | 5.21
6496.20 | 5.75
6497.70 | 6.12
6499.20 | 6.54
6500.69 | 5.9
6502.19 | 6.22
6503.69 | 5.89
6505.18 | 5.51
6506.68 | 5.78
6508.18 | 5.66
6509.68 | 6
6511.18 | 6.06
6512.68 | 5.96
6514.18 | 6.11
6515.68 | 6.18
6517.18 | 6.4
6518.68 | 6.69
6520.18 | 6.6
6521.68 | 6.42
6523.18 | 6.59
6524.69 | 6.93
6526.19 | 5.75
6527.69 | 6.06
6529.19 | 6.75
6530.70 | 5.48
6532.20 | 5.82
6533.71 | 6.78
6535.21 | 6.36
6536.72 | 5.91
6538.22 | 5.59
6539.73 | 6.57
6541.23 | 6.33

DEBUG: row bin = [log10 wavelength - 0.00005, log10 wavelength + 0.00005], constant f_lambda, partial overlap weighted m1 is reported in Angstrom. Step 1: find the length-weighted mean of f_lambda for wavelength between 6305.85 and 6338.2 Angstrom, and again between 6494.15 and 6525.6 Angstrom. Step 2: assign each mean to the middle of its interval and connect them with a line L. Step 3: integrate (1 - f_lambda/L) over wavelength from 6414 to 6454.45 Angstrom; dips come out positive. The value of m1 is 1.3 Angstrom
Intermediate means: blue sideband 5.07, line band 5.52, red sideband 6.12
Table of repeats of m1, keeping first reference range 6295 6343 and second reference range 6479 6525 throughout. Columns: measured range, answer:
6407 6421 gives 0.4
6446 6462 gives 1.7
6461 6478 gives 0.2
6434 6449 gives 0.1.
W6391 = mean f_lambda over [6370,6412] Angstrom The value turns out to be 5.28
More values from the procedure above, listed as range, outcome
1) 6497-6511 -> 5.96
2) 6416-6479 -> 5.57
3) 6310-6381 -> 5.05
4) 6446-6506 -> 5.66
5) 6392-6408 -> 5.45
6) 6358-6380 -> 5.27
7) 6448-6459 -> 5.11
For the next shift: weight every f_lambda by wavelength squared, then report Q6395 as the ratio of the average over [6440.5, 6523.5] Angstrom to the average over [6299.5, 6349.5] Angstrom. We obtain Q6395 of 1.2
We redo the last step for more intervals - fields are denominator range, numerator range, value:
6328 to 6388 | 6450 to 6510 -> 1.17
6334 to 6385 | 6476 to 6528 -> 1.25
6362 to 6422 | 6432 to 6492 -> 1.08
